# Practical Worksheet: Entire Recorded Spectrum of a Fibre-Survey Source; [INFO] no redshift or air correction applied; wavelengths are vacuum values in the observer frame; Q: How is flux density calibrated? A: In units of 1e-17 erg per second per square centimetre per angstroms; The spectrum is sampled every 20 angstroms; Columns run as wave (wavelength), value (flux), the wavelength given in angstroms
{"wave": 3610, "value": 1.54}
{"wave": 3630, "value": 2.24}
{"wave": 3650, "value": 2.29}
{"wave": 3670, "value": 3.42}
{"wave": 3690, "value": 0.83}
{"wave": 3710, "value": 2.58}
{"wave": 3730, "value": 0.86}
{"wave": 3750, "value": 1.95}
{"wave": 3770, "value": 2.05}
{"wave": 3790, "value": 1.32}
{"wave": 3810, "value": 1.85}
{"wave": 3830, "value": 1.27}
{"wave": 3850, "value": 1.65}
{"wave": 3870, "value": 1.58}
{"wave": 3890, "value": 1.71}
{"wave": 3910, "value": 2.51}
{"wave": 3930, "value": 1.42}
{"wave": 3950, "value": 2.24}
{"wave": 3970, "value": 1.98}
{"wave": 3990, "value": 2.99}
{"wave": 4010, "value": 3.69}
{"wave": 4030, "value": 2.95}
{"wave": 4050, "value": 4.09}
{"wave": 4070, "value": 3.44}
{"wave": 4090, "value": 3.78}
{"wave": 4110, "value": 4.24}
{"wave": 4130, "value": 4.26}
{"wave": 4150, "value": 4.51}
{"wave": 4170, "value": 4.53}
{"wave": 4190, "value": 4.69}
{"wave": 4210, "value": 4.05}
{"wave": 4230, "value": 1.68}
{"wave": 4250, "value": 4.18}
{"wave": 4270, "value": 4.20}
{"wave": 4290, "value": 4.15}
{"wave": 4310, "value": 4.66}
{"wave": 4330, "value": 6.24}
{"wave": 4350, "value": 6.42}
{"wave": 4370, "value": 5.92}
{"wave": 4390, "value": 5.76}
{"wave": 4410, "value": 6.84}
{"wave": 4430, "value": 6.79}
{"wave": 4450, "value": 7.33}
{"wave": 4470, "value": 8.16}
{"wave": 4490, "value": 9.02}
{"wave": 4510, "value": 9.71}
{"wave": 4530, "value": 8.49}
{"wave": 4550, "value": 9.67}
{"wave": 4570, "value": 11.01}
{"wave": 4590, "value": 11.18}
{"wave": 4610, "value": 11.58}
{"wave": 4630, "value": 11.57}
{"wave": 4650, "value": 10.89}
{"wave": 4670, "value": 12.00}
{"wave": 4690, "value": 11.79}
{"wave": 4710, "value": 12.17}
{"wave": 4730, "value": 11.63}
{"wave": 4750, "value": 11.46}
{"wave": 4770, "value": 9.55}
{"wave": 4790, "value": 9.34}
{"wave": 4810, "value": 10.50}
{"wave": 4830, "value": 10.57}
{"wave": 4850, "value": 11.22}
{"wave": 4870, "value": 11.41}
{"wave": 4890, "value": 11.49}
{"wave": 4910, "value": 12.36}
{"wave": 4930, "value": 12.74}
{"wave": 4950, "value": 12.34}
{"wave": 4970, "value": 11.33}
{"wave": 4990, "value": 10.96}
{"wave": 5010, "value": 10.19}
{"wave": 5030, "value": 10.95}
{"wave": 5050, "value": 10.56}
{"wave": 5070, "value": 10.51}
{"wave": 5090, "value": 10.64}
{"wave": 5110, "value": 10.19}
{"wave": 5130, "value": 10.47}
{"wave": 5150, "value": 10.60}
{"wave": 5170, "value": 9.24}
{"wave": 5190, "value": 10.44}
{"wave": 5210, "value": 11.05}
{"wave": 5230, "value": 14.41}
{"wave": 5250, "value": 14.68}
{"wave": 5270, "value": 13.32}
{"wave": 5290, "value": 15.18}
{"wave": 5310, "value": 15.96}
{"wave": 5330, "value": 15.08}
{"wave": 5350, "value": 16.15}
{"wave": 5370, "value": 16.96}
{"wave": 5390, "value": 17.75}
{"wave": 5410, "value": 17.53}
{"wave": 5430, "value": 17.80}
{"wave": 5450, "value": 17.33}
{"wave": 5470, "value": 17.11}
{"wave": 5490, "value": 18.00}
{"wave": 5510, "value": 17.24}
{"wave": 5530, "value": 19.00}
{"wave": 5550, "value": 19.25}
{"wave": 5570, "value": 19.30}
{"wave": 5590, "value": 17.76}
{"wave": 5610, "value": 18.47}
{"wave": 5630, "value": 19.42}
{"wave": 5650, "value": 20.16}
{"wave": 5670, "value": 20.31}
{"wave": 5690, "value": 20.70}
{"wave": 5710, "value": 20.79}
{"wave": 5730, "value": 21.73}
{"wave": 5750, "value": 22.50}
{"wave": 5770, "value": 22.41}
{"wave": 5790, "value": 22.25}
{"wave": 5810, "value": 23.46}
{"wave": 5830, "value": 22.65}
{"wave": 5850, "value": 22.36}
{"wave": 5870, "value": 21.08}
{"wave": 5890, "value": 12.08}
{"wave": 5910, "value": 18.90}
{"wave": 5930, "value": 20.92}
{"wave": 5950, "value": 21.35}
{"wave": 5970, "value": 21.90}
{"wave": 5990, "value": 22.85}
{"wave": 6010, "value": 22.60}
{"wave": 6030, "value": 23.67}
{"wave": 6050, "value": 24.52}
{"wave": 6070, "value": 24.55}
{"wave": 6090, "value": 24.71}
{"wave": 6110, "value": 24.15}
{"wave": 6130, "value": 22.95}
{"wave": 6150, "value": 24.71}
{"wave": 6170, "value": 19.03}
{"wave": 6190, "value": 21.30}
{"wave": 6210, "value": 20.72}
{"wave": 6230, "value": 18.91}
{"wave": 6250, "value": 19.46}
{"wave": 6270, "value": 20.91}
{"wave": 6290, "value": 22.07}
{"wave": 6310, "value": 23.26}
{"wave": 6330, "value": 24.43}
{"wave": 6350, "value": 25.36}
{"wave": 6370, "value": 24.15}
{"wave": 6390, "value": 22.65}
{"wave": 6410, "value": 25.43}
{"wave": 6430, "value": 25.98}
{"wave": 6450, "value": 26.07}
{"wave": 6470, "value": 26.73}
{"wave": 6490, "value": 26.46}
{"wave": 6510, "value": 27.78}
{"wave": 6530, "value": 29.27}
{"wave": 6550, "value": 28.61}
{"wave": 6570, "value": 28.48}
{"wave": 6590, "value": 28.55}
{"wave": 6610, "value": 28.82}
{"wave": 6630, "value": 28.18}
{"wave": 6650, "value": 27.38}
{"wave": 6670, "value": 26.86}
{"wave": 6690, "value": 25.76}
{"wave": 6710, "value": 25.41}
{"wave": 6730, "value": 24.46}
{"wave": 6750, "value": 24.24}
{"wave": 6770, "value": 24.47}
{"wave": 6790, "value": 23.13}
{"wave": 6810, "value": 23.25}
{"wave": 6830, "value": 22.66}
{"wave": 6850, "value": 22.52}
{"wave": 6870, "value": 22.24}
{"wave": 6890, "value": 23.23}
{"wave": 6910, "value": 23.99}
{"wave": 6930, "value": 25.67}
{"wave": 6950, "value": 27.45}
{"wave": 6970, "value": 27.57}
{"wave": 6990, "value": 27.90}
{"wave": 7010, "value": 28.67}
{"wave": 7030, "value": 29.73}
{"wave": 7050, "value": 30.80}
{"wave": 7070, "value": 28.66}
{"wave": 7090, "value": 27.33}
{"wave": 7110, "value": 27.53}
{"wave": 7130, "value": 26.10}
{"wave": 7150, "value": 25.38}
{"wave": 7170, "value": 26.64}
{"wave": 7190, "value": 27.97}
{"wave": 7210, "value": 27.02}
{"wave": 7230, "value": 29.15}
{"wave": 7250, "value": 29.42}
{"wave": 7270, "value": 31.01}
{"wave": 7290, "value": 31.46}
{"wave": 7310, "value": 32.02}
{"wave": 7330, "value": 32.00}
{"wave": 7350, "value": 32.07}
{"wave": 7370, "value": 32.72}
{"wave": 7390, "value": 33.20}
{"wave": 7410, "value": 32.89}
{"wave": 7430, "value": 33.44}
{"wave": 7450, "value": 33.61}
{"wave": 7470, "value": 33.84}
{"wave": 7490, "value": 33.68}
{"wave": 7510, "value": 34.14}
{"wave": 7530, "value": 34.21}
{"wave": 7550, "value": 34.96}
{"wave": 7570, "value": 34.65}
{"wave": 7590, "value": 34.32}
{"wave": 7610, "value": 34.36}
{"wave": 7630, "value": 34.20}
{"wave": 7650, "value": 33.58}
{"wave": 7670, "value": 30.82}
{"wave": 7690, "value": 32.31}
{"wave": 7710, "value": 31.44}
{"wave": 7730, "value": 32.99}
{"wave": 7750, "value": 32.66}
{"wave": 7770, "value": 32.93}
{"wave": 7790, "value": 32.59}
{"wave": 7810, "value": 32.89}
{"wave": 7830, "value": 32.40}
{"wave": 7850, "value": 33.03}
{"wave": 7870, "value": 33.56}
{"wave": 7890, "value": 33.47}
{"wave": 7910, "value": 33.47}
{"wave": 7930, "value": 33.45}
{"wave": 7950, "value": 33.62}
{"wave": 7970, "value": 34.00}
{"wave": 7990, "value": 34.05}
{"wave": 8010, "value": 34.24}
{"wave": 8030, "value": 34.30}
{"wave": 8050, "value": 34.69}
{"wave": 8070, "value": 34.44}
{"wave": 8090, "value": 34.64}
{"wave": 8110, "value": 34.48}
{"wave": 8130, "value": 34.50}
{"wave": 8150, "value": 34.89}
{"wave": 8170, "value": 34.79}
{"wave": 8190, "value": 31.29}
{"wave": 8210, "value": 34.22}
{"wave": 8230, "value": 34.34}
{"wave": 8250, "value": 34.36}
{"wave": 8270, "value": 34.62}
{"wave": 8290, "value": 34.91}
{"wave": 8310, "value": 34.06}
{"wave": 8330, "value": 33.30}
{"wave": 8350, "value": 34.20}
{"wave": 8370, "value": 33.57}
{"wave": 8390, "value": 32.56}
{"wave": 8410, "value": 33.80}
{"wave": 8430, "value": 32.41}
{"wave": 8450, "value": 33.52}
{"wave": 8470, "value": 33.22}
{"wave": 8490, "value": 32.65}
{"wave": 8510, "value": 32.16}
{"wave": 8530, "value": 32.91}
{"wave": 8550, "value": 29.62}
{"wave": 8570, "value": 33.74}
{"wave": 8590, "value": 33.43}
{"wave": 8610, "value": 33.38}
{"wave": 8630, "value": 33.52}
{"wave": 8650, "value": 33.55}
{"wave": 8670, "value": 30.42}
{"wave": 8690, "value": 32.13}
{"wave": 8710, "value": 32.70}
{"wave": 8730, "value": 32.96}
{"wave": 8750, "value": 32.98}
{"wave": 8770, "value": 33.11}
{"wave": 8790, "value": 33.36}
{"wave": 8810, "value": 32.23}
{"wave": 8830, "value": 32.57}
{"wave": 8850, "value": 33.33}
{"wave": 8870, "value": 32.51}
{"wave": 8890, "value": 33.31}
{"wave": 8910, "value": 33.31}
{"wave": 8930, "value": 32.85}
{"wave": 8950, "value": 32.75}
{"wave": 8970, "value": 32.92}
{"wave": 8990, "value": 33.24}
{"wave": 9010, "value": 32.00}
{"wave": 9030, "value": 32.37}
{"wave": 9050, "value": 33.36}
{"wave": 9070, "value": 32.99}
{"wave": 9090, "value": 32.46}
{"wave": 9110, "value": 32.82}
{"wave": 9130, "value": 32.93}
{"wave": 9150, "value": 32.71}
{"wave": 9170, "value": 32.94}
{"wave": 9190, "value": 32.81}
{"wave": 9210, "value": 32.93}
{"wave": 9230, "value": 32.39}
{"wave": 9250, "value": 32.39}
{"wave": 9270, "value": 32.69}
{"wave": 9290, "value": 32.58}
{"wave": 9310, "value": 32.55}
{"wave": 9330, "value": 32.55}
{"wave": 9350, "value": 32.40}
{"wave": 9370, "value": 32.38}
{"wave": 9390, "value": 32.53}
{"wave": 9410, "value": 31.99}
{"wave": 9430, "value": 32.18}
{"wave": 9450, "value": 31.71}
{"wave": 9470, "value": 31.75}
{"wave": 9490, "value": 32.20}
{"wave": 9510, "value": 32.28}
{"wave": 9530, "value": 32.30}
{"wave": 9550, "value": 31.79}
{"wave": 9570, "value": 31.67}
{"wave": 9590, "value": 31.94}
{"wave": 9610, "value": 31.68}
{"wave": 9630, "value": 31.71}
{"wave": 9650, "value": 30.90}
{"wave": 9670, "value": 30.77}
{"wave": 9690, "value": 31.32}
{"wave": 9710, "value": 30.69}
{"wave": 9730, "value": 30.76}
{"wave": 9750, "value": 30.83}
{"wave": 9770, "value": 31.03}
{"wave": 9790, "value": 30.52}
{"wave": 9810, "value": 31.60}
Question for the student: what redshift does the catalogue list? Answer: 0.000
